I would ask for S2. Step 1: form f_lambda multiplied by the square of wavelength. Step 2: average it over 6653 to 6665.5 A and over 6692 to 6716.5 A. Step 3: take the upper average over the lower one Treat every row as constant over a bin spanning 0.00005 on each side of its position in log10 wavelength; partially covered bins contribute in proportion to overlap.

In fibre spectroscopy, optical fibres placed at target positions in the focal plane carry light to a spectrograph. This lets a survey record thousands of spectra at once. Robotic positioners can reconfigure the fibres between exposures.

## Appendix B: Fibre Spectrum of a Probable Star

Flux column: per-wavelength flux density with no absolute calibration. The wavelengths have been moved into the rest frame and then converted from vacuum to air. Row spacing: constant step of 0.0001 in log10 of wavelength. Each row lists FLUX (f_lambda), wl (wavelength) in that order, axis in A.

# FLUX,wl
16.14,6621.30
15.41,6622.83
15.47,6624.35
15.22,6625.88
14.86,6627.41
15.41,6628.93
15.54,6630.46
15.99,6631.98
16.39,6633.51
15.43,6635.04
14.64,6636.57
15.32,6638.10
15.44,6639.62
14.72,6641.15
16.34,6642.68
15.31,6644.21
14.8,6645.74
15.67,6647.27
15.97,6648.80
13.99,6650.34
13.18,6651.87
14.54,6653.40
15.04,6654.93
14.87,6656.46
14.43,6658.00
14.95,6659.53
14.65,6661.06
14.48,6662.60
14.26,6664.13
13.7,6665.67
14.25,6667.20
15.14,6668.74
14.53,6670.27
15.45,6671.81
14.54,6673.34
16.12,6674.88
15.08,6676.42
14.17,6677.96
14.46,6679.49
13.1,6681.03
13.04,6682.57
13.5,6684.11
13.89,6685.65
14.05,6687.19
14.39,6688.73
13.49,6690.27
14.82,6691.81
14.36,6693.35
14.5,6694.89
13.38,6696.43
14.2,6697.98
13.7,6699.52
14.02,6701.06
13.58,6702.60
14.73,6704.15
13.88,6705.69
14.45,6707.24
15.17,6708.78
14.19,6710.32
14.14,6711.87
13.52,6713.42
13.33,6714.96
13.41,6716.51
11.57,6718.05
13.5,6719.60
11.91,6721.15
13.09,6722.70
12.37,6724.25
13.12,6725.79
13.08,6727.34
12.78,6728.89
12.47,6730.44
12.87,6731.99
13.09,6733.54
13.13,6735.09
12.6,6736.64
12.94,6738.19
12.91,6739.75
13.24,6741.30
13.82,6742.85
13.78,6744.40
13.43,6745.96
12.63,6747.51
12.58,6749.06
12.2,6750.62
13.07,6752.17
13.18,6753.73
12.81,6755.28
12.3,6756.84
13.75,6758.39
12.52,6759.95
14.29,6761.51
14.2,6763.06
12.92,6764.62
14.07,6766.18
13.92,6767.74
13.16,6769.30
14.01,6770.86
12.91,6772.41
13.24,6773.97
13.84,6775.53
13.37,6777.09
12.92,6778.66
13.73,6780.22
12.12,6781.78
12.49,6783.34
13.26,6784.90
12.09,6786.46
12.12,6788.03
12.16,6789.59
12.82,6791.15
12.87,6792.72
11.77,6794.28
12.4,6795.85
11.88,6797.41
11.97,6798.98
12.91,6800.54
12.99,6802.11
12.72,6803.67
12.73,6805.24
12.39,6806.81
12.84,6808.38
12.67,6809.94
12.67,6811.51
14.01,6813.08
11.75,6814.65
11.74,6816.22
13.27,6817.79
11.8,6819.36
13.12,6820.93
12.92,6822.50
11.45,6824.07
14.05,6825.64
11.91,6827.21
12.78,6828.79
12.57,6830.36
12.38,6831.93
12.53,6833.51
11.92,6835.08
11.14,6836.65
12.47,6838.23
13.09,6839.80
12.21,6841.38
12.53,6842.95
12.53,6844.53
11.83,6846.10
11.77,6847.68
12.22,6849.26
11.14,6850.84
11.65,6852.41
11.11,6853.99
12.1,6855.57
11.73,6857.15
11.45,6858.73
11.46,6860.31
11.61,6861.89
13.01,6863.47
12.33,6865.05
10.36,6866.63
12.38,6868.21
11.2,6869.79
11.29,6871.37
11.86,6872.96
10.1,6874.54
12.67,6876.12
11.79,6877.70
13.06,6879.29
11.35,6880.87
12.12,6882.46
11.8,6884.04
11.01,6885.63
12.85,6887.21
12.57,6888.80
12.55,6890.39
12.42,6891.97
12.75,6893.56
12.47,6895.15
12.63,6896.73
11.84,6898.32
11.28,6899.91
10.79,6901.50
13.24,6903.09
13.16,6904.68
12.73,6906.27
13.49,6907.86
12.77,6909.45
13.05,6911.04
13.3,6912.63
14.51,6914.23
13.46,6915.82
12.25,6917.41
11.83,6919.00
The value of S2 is 1.0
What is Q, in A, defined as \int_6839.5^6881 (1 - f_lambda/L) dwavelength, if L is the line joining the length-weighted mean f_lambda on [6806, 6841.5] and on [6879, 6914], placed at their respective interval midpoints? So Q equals 2.1 A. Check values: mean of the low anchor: 12.5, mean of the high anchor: 12.4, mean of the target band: 11.8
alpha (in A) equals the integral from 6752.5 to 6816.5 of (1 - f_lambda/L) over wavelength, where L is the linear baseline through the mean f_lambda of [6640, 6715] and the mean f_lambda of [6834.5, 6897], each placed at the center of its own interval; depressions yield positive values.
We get 0.6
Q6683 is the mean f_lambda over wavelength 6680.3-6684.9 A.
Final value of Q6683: 13.2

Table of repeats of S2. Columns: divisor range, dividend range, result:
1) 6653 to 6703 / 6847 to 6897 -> 0.88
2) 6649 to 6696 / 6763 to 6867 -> 0.91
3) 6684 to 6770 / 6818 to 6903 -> 0.93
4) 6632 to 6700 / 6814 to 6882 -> 0.87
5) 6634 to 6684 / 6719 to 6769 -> 0.91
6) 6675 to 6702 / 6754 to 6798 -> 0.95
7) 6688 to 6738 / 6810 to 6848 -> 0.95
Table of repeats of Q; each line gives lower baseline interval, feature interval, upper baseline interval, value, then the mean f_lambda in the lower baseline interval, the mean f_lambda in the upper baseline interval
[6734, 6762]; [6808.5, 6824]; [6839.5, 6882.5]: -0.4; 13.1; 11.8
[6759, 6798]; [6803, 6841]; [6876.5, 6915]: 0.8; 13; 12.5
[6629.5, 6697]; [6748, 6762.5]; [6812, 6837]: 0.5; 14.7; 12.5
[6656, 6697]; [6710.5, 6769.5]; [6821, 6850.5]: 1.9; 14.4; 12.3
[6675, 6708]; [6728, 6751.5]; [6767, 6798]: 0.8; 14.1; 12.9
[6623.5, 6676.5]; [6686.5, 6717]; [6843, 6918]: 0.6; 15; 12.2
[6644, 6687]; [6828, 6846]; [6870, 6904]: 0.3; 14.5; 12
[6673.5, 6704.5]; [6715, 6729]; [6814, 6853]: 0.9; 14.1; 12.3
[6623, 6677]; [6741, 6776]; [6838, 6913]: 0.8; 15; 12.1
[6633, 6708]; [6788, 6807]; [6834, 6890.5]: 0.5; 14.5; 11.9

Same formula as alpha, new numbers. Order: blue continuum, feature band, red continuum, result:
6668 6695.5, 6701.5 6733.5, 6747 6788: 1.1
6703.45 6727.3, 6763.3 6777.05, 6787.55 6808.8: -0.8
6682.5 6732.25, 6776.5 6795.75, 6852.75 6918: 0.5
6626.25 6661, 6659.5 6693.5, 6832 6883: 0.6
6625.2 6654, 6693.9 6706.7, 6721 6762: -0.1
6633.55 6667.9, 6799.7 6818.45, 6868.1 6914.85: 0.6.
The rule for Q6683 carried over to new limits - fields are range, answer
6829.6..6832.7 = 12.5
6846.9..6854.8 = 11.6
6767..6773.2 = 13.5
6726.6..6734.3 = 12.9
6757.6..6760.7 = 13.1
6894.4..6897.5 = 12.6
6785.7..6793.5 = 12.4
